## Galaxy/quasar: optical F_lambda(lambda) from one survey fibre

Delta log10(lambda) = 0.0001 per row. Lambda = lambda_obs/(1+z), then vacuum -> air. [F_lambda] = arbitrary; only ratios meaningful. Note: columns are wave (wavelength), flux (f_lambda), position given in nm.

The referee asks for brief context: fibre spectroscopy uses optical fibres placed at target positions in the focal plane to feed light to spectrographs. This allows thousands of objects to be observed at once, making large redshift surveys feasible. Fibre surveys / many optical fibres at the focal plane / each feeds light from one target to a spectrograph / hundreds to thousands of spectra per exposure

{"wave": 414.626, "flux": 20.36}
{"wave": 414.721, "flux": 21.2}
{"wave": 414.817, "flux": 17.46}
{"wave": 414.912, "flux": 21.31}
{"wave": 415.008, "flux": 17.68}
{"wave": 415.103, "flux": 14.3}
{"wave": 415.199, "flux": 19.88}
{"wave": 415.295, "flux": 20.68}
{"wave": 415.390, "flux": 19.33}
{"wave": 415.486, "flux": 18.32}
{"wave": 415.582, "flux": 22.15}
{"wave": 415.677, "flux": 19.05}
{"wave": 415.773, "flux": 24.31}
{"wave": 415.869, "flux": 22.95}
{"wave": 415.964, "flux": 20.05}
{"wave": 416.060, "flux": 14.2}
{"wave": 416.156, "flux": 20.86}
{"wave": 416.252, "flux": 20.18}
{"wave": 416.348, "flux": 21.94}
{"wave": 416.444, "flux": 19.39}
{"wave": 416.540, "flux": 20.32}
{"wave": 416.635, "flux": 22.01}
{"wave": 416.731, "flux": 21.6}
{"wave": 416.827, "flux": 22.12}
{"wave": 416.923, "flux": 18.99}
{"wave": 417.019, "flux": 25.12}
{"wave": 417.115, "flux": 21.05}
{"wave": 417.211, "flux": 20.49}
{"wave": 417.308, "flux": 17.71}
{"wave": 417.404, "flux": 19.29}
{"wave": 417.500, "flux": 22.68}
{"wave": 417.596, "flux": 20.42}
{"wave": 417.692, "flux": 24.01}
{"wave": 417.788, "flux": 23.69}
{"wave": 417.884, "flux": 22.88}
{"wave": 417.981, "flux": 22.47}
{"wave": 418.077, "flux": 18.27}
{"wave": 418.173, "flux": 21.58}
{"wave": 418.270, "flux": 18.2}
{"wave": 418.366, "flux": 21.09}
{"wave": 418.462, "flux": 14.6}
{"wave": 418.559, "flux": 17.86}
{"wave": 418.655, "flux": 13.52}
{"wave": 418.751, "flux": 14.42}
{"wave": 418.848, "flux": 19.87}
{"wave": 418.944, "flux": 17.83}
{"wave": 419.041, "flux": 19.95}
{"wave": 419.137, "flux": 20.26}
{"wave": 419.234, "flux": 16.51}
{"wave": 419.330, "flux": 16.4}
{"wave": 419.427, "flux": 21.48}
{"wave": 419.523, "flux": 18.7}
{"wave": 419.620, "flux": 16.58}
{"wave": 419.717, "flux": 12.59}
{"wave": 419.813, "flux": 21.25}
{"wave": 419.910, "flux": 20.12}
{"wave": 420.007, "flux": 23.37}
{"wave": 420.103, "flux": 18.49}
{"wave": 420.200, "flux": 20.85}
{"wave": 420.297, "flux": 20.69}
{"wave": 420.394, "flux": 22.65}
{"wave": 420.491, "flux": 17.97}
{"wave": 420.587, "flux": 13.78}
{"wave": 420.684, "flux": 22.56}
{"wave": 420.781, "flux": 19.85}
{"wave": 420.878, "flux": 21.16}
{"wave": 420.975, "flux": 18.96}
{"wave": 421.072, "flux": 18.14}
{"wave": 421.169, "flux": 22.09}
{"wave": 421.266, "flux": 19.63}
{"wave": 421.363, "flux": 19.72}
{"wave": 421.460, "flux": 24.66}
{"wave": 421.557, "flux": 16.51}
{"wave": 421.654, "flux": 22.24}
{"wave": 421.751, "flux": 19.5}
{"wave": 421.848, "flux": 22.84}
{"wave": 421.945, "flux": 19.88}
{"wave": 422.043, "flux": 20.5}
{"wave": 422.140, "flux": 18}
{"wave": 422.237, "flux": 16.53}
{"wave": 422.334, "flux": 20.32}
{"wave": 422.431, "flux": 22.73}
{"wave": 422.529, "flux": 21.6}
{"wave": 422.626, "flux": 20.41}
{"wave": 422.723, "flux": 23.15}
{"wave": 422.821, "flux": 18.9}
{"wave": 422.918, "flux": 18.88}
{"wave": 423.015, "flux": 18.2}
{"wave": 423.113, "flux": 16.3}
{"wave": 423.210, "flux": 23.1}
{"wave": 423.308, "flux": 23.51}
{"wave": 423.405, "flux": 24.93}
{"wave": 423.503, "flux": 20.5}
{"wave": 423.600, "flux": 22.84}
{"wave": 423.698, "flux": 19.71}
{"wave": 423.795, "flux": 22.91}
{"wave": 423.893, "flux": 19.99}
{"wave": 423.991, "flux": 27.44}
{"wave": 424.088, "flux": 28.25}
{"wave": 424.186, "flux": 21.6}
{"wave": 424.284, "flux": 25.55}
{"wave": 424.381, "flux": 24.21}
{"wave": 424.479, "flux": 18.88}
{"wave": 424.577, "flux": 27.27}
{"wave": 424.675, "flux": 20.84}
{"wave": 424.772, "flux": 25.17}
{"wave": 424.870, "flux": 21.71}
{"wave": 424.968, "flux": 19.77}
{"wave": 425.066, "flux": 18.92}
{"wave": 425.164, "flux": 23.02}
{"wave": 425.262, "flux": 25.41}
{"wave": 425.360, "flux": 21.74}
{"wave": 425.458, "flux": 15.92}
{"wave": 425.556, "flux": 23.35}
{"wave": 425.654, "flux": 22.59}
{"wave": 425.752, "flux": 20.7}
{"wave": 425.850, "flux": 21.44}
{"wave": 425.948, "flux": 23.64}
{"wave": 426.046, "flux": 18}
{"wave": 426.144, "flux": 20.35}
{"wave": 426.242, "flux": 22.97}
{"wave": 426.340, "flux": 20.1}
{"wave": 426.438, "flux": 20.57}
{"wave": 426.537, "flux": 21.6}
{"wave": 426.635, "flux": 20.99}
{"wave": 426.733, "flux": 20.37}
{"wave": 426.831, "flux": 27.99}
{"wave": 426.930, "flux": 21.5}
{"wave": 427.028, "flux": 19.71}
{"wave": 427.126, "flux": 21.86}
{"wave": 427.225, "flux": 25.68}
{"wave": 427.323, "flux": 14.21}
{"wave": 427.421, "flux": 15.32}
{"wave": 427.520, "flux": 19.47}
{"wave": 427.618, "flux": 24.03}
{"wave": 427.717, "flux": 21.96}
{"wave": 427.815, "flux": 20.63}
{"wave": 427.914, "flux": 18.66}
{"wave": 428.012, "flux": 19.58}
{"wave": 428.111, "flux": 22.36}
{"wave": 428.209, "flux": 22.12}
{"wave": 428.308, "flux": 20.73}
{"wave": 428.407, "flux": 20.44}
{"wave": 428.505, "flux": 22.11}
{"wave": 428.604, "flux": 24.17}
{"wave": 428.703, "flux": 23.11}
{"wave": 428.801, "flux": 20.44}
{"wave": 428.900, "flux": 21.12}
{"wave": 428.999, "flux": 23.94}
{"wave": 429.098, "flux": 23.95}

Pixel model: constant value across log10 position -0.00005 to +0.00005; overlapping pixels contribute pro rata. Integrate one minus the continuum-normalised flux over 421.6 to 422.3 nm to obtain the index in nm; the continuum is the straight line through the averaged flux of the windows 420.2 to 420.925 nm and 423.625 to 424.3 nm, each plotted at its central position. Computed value 0.05 nm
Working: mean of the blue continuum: 19.9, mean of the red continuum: 23.5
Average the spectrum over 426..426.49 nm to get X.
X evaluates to 20.4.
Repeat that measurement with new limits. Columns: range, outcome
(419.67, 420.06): 19.4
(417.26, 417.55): 19.9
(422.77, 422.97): 18.9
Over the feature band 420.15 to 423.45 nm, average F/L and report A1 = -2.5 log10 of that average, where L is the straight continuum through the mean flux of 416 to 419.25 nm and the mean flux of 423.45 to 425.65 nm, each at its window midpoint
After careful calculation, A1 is 0.06 mag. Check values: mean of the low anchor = 19.9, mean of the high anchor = 22.5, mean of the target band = 20.3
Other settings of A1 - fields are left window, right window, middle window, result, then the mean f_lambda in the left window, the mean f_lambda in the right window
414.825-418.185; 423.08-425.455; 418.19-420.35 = 0.16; 20.6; 22.6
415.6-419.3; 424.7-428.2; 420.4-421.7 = 0.03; 20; 21.2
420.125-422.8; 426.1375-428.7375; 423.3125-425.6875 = -0.10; 20.2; 21.2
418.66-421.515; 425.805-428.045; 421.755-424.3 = -0.07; 19.2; 20.9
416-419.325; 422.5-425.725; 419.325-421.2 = 0.07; 19.8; 22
